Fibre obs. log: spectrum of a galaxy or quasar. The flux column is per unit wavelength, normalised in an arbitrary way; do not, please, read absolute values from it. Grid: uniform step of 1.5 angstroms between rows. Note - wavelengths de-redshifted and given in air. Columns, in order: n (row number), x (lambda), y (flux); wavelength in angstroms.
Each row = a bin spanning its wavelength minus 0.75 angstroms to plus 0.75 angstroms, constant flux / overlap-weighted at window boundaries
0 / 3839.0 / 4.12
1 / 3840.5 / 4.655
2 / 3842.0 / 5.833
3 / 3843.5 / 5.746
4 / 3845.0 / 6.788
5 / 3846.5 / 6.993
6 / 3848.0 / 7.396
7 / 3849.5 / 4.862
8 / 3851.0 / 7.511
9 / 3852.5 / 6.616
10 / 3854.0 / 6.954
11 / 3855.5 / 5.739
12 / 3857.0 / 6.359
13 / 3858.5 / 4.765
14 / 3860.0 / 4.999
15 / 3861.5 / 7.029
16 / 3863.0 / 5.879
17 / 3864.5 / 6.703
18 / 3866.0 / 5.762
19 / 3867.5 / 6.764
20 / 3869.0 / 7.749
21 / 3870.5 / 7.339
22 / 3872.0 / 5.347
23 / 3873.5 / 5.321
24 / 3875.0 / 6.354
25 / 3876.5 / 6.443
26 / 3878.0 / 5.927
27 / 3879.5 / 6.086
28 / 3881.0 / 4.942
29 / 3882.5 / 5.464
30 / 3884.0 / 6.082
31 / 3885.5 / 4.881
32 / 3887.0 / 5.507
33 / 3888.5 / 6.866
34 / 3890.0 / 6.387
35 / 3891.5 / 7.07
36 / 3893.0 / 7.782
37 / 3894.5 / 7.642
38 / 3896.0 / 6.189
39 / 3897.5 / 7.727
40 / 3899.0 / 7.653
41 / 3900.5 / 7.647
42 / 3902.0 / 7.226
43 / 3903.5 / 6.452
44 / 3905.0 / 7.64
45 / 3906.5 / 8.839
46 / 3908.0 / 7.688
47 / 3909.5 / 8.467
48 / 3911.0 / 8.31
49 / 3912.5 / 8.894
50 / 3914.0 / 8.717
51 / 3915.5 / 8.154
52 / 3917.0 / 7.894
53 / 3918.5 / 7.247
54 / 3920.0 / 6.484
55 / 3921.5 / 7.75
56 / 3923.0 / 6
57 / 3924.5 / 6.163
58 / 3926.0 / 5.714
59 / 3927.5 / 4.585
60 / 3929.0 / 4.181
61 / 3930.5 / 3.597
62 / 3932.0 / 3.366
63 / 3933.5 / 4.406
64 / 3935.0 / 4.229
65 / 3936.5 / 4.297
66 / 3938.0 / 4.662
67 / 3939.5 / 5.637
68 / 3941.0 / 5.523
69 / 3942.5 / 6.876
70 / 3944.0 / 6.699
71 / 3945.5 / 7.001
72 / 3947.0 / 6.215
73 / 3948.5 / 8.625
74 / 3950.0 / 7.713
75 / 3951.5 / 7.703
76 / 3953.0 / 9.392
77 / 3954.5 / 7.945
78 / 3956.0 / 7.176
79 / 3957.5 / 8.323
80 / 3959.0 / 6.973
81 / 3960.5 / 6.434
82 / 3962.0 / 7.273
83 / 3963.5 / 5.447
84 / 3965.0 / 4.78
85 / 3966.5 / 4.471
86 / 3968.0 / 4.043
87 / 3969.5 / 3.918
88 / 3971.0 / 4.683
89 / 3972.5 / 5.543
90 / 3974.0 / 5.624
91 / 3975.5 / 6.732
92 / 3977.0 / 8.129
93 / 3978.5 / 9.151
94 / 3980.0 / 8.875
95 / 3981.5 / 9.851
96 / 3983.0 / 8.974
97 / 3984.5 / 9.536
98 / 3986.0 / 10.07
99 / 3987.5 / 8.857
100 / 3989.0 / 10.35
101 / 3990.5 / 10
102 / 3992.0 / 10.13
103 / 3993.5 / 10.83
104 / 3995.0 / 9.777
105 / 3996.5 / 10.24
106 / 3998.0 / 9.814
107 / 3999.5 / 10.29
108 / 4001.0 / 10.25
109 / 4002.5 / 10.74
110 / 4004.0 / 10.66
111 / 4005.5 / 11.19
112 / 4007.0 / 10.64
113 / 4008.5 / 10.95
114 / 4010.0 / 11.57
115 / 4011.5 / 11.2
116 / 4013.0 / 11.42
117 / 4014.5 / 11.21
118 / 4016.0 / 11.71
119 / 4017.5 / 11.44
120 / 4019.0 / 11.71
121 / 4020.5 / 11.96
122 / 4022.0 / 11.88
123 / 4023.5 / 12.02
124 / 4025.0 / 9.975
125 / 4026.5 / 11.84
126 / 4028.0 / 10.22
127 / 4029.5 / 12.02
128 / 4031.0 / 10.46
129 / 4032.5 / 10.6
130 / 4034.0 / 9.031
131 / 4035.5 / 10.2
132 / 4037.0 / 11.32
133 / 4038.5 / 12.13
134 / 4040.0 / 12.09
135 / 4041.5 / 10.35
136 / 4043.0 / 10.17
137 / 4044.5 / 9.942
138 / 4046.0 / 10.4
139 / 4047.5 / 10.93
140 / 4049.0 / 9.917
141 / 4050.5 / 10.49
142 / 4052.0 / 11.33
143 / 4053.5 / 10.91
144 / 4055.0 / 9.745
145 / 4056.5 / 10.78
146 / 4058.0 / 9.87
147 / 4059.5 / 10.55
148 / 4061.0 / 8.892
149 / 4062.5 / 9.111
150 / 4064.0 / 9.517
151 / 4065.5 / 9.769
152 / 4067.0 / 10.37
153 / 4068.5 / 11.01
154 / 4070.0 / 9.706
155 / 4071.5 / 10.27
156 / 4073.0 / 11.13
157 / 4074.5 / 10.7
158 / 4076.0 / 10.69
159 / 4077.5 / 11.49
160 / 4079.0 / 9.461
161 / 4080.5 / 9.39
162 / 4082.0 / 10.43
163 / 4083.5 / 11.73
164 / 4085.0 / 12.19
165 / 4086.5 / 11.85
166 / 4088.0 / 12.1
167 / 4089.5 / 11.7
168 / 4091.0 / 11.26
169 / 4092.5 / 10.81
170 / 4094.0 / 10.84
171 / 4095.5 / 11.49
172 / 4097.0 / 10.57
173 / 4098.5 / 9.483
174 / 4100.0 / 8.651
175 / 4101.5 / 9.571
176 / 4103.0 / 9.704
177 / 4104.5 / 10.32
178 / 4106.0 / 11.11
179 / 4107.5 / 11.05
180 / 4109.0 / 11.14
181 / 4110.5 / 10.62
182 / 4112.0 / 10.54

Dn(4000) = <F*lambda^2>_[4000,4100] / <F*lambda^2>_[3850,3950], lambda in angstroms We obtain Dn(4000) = 1.80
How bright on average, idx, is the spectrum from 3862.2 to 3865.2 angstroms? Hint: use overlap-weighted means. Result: 6.3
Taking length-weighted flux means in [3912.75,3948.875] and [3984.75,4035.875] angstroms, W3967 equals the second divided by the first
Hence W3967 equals 1.8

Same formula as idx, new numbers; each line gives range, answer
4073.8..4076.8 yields 10.7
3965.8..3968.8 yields 4.25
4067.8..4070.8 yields 10.3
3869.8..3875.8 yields 6.08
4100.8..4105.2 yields 9.86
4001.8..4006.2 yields 10.9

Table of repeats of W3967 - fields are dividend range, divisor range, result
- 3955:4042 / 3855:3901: 1.49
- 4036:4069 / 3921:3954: 1.76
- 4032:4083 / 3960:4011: 1.21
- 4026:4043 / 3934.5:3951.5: 1.75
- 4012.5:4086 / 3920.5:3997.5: 1.54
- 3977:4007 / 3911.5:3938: 1.67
